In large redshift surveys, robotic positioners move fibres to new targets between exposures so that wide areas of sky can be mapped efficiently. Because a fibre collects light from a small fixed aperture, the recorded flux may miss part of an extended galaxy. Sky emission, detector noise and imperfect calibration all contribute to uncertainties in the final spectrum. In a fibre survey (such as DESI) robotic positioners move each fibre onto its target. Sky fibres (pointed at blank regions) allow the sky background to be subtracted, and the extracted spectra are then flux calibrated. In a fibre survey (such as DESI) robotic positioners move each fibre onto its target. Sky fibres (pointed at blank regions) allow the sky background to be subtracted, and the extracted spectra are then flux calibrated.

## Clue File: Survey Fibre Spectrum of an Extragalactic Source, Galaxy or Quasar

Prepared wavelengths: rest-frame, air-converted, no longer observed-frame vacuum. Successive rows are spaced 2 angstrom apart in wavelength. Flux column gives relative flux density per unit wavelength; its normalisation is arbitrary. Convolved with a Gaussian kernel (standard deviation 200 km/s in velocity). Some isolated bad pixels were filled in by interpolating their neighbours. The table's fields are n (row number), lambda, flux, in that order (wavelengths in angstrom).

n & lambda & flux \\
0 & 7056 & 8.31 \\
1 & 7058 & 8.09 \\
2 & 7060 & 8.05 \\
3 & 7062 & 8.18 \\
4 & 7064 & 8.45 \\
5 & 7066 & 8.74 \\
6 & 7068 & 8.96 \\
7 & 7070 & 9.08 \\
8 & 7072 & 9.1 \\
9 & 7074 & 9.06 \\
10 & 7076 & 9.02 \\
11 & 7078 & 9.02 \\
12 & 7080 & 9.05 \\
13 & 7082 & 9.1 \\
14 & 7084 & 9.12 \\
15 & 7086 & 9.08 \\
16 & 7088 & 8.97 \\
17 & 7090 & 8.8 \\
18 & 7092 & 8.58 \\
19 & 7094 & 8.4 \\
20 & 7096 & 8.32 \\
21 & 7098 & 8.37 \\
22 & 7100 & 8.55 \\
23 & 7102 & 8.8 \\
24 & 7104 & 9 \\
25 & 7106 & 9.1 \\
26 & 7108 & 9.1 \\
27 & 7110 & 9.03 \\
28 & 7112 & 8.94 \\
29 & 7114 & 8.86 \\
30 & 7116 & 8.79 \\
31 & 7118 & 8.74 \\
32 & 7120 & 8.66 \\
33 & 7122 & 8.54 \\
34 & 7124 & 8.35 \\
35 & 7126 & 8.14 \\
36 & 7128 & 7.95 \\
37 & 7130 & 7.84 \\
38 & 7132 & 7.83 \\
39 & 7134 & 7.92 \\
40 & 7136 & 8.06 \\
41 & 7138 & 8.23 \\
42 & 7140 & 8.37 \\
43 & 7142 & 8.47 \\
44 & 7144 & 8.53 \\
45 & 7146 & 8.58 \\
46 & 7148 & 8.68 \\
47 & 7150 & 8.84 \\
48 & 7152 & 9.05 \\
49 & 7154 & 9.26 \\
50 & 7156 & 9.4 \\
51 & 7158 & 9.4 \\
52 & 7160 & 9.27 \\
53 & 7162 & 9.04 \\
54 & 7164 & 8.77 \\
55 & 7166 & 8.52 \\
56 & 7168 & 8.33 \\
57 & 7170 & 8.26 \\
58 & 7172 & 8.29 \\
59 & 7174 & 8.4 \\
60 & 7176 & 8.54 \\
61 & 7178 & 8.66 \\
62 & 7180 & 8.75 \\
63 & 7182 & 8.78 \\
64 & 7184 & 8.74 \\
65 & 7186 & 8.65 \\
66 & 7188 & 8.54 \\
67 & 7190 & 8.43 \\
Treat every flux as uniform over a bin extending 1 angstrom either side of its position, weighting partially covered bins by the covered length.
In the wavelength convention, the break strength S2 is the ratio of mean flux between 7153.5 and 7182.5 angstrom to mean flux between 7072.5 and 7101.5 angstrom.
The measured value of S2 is 0.99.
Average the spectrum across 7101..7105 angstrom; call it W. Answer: 8.9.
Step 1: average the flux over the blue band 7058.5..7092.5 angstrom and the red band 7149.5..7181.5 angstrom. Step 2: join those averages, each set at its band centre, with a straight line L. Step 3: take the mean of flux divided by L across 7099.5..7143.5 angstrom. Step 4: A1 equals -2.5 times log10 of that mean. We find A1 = 0.04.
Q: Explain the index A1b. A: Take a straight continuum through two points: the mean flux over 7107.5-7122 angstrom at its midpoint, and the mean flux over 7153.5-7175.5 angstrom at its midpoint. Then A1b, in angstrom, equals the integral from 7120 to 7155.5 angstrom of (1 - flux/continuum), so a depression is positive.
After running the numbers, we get 1.6 angstrom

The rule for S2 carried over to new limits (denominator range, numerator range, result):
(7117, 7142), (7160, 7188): 1.05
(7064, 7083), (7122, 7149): 0.92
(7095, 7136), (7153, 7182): 1.03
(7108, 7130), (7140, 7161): 1.04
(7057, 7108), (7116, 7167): 0.98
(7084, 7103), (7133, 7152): 0.97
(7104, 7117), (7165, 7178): 0.94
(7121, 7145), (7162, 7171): 1.04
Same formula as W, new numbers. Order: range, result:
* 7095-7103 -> 8.51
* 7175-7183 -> 8.68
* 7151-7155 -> 9.16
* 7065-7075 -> 8.99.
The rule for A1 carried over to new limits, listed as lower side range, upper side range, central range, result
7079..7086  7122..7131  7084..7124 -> -0.02 mag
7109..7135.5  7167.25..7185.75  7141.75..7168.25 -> -0.05 mag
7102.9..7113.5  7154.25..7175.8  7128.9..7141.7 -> 0.11 mag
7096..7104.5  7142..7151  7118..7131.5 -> 0.05 mag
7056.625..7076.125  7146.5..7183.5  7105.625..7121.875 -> -0.02 mag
